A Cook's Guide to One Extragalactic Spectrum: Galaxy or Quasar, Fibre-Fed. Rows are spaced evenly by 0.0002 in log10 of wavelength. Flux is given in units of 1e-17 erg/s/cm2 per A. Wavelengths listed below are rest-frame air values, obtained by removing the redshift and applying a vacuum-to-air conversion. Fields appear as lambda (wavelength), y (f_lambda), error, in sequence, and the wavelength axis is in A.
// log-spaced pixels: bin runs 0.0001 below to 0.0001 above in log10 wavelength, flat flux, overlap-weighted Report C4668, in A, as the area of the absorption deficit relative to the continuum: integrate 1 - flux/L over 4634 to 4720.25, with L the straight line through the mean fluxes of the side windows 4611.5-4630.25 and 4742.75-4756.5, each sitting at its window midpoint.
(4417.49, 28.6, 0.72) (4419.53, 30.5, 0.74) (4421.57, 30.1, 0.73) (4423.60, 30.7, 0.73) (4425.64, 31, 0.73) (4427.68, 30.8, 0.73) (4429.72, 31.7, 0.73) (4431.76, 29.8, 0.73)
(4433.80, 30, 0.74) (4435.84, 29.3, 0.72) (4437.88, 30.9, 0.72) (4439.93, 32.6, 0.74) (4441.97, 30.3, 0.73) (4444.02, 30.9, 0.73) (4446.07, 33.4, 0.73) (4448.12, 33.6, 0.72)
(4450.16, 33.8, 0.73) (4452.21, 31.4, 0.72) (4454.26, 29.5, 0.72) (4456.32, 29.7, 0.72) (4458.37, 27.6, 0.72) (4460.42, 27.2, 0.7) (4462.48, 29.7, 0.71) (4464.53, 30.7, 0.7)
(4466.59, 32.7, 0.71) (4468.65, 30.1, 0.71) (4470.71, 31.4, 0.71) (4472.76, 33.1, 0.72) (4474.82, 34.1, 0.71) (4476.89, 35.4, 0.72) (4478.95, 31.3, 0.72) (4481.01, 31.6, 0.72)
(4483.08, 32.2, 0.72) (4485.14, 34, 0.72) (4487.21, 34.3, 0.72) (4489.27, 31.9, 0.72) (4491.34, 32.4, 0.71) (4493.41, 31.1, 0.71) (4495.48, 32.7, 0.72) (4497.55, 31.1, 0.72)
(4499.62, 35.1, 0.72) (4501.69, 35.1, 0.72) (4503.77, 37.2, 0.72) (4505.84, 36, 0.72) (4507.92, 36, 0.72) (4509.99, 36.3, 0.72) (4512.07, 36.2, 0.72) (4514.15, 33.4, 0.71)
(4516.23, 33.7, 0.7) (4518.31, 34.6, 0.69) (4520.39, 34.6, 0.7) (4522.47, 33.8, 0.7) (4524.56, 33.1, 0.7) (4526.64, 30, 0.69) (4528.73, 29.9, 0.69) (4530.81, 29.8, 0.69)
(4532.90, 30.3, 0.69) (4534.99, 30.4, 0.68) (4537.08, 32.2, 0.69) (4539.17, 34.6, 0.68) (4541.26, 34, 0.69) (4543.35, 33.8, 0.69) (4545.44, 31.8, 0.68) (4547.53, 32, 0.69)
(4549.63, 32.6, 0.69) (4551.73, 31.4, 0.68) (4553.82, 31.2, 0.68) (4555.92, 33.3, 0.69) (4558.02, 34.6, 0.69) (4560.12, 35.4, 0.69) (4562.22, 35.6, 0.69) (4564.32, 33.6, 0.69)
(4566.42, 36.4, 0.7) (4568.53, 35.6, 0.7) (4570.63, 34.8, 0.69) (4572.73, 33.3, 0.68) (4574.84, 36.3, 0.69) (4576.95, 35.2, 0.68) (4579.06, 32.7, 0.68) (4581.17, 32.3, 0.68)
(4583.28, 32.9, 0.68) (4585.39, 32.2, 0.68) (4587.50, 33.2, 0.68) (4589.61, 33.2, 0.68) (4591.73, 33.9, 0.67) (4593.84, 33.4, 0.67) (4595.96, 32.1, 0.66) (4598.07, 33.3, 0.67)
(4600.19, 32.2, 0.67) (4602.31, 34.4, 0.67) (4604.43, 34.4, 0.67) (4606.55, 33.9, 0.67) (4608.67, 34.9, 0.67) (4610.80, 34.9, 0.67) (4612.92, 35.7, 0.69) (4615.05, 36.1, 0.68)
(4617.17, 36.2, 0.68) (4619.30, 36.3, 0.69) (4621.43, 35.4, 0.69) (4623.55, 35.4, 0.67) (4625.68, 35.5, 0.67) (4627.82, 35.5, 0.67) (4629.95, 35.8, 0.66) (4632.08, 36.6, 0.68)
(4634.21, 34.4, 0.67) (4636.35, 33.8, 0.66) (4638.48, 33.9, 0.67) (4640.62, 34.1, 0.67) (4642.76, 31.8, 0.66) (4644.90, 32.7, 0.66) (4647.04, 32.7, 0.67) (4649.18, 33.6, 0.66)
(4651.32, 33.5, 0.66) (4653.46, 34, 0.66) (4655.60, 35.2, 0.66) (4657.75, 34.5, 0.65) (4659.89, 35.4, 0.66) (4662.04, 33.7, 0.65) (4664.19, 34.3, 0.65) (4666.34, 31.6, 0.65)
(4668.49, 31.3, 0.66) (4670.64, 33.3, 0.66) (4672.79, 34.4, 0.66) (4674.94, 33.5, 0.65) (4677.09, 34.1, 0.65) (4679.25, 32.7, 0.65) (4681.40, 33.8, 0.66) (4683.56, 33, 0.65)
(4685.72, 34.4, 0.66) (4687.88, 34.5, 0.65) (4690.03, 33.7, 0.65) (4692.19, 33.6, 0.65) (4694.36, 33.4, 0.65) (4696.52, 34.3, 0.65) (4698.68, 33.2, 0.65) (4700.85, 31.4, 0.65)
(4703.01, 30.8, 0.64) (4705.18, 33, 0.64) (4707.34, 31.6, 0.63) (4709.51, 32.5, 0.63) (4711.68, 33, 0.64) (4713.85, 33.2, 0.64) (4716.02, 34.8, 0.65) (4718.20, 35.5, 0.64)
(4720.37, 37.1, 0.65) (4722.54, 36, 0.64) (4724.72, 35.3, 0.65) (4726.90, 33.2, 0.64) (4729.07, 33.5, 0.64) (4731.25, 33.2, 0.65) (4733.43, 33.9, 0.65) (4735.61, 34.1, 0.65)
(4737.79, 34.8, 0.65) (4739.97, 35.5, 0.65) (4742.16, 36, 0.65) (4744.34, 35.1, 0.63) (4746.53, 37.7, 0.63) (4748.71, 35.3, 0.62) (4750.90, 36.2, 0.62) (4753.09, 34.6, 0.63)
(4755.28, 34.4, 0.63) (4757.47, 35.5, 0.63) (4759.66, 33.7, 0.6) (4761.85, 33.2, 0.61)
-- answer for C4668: 5.28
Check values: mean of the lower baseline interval 35.7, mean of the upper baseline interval 35.6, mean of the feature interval 33.5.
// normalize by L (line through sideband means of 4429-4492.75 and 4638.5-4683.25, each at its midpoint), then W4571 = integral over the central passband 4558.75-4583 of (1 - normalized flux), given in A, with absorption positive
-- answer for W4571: -1.5 A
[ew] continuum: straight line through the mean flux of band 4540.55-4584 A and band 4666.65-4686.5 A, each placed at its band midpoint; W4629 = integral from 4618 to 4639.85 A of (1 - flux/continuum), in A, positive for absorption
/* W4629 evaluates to -1.1 A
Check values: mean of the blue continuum 33.8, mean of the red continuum 33.3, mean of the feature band 35.3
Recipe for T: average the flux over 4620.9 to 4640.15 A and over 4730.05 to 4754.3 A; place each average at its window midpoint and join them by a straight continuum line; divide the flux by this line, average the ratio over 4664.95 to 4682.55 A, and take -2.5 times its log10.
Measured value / 0.06 mag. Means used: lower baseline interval 35.1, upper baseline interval 35.1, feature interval 33.1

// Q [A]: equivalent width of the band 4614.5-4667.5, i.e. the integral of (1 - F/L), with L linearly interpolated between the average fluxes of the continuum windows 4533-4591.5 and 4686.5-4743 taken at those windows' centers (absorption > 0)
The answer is -1.2 A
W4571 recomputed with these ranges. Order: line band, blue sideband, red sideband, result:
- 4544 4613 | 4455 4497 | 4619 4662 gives -0.6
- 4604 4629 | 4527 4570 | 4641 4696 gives -1.6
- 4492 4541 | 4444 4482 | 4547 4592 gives -1.2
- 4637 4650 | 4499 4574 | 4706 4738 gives 0.3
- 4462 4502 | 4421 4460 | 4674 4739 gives -1.5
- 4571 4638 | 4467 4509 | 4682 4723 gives -1.8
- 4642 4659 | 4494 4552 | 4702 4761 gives 0.2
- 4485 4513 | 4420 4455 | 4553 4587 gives -1.5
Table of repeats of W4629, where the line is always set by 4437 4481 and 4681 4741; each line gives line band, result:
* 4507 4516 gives -1.0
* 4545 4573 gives -1.2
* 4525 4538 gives 0.6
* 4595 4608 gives -0.3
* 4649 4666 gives -0.5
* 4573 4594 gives -0.6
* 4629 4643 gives -0.6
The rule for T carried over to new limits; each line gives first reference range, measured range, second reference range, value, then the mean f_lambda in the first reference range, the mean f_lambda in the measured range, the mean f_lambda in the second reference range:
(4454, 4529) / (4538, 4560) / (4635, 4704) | 0.00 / 32.7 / 33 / 33.4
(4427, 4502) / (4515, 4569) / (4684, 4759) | -0.02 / 31.7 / 33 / 34.2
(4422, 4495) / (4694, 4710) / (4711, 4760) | 0.06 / 31.4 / 32.5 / 34.9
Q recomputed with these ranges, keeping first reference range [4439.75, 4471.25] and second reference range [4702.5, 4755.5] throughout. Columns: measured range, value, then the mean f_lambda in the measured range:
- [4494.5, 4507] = -1.23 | 34.6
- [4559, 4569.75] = -1.01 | 35.3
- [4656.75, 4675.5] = 0.04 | 33.6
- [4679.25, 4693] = 0.06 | 33.8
